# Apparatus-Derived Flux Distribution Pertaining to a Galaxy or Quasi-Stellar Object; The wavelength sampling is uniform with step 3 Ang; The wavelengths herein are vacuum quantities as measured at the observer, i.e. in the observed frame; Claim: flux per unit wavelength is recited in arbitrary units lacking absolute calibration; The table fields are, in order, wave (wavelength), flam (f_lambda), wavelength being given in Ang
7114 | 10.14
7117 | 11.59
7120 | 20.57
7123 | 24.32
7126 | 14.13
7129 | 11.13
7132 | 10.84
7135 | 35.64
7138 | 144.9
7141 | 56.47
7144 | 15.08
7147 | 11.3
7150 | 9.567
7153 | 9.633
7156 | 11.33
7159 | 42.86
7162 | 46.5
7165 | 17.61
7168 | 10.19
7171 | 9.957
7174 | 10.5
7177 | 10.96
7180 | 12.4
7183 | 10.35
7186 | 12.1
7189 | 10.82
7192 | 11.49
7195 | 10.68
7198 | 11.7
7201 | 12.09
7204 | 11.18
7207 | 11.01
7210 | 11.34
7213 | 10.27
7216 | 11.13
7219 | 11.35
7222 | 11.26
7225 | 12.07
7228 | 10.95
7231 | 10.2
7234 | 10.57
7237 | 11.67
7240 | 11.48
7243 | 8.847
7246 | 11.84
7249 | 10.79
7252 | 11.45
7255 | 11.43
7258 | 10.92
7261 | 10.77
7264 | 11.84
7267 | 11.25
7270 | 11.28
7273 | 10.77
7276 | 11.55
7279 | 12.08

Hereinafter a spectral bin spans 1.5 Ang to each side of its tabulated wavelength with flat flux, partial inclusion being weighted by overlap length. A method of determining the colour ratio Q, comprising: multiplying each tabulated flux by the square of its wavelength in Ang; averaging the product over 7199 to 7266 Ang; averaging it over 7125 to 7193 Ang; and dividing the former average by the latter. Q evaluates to 0.5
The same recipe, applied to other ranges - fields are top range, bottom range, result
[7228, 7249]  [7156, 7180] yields 0.55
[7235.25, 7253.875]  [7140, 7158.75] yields 0.58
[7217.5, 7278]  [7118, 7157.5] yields 0.40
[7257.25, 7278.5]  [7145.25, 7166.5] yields 0.55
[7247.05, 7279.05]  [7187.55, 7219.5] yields 1.02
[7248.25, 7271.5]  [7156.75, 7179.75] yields 0.56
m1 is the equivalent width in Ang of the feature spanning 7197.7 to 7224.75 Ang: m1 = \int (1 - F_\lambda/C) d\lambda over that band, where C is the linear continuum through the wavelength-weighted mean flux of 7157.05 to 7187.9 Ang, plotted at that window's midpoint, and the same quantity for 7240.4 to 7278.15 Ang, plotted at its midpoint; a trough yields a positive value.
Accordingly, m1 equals 6.7 Ang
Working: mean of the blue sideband 18.1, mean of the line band 11.3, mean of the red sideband 11.1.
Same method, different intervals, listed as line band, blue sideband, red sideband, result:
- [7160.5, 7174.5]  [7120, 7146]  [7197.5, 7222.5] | 3.6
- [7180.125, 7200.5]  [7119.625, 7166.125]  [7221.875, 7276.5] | 9.8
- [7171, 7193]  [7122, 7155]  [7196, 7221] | 8.8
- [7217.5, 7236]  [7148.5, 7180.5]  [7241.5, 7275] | 3.0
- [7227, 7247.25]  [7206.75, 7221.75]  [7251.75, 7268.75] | 0.7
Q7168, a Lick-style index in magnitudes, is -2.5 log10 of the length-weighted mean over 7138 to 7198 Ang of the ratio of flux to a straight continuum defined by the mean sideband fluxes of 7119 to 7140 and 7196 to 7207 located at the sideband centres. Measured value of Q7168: 0.24 mag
